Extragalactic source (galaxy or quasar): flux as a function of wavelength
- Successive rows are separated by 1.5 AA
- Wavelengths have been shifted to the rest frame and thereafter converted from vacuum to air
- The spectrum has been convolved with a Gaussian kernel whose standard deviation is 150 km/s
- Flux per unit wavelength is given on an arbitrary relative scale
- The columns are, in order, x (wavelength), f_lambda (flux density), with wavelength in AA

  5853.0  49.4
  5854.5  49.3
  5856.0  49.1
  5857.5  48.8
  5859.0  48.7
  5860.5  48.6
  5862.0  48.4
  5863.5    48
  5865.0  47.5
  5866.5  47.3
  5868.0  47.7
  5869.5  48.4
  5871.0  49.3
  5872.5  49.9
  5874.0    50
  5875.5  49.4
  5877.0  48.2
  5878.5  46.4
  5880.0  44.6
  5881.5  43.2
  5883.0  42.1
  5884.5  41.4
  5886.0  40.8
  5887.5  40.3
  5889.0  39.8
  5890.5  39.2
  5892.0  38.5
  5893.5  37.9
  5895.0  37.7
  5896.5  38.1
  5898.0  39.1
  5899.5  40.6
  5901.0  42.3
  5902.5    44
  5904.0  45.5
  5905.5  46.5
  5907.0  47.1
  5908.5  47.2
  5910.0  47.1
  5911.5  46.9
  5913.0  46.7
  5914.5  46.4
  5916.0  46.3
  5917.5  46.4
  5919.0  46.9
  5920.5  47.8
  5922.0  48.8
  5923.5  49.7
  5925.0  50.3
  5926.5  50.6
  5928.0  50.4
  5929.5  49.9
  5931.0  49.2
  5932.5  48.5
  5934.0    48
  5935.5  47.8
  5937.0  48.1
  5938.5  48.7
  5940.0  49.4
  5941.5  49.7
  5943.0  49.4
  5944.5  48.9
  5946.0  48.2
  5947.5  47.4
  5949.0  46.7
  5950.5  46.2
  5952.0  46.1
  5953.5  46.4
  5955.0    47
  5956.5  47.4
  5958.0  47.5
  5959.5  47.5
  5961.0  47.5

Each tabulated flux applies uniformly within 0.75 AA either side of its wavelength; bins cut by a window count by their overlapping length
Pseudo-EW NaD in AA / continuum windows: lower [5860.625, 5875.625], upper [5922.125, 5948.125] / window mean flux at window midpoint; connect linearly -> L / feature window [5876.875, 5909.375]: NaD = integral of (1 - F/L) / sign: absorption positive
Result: 4.37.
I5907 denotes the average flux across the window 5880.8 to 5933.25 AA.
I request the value 44.7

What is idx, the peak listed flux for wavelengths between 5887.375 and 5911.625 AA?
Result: 47.2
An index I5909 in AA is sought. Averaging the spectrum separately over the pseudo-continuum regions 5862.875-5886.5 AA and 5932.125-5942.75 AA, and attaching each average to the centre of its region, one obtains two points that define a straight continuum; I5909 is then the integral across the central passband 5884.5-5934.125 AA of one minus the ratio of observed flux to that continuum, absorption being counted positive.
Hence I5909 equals 3.0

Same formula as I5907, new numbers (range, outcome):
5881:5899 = 39.8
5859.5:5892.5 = 45.5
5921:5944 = 49.2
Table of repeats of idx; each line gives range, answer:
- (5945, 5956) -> 48.2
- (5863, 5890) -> 50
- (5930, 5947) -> 49.7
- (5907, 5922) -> 48.8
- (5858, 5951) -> 50.6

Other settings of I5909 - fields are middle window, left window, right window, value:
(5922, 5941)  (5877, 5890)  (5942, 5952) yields -1.1 AA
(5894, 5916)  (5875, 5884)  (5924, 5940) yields 1.5 AA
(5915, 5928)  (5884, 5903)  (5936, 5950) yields -1.1 AA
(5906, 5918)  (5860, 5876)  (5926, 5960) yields 0.4 AA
